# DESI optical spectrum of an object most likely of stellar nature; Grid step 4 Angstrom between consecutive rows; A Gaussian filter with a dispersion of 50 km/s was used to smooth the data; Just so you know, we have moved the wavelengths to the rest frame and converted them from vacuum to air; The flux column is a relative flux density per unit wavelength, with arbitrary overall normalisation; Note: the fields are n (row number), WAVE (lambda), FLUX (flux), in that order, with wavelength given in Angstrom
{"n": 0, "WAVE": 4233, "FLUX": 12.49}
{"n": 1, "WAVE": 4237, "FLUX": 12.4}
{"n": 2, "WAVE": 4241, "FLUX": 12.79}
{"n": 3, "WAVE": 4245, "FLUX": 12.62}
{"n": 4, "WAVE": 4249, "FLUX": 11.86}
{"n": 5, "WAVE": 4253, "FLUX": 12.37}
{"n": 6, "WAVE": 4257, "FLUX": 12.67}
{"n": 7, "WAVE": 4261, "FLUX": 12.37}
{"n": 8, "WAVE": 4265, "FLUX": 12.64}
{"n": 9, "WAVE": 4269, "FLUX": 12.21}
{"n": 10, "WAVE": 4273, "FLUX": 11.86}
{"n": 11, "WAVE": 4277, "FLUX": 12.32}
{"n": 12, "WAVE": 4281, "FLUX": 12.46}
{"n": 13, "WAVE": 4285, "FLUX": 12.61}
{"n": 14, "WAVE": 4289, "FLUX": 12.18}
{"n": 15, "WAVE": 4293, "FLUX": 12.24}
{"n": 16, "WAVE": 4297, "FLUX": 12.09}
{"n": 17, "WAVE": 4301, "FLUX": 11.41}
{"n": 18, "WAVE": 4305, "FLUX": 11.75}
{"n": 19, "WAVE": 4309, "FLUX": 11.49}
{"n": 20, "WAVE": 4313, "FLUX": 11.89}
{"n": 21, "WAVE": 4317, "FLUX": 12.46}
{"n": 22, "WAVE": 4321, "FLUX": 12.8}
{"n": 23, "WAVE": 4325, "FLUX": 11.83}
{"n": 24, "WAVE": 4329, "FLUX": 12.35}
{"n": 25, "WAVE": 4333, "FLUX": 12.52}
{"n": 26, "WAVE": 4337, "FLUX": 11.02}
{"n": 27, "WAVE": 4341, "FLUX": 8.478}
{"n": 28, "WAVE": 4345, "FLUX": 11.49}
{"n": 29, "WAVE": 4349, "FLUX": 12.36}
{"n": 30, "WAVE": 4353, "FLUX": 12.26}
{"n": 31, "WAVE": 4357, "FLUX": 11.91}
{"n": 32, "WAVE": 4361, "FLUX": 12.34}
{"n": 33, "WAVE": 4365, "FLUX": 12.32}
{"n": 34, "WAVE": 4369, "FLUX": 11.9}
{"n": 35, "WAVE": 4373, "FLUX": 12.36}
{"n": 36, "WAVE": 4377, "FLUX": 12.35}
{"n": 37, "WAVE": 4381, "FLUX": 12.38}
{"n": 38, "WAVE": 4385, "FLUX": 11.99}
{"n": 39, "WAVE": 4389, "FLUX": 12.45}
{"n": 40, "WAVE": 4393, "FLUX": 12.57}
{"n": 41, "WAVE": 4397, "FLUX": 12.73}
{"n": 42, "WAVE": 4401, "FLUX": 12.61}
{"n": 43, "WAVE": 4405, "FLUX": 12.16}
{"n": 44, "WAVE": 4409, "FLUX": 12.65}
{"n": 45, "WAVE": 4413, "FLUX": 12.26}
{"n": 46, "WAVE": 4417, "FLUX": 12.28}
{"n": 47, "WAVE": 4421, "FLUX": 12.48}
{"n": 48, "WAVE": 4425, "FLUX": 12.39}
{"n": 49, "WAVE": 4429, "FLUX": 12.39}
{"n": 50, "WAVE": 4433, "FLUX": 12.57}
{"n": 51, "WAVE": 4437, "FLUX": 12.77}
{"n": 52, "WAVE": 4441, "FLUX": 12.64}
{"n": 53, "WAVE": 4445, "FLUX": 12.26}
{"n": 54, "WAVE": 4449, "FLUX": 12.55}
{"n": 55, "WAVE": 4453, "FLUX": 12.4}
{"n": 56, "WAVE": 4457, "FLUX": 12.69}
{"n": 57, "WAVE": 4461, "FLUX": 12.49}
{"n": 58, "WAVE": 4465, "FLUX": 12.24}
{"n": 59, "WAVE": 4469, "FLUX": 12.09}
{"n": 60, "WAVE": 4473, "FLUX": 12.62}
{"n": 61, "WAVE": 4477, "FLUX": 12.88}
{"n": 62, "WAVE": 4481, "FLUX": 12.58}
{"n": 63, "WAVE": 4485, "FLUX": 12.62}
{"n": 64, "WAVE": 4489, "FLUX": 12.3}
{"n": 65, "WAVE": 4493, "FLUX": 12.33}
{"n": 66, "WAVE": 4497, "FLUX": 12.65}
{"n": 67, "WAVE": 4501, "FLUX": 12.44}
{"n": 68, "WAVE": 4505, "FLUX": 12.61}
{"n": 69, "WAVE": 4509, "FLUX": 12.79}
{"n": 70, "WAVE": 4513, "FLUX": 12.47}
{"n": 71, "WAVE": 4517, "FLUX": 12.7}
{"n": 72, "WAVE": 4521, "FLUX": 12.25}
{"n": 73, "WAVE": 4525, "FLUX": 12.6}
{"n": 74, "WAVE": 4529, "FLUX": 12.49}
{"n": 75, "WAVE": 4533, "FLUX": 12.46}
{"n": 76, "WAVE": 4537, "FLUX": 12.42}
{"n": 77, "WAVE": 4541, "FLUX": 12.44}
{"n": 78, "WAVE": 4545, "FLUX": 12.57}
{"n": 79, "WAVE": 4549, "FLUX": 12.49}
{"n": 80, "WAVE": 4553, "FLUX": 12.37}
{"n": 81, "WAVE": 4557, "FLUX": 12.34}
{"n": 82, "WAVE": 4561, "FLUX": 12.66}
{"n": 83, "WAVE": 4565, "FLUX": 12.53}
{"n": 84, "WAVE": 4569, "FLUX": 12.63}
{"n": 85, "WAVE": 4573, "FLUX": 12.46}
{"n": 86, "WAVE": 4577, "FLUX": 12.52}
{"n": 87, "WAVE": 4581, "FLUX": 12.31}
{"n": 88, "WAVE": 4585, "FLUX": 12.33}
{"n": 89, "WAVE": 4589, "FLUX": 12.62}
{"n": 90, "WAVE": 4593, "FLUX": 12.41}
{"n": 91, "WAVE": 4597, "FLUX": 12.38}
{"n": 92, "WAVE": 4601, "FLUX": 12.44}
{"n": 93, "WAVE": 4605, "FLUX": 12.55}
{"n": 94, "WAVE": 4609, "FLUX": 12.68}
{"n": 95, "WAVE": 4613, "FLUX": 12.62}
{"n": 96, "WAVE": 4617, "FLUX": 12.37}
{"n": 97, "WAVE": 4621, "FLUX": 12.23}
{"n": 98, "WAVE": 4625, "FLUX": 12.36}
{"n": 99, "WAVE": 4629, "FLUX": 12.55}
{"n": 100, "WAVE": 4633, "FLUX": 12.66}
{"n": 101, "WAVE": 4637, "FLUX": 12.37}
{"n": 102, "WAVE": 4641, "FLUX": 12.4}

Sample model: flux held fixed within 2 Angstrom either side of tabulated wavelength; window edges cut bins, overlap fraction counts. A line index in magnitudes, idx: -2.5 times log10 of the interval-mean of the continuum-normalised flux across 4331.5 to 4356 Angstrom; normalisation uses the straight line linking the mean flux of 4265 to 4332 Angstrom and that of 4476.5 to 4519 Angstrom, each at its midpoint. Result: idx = 0.08 mag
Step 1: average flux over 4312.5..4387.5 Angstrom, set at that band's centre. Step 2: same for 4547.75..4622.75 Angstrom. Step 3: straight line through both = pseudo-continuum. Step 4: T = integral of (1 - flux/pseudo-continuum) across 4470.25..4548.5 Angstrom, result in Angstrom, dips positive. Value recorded -1.46 Angstrom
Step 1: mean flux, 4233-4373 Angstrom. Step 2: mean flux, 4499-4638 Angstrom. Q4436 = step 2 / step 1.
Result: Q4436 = 1.03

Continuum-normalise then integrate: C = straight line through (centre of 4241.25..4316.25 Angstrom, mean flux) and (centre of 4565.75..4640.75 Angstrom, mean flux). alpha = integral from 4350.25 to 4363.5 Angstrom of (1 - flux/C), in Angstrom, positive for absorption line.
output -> 0.08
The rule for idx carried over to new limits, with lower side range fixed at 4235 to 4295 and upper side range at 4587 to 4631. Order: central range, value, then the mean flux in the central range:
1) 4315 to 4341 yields 0.05 mag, 11.9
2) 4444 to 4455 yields 0.00 mag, 12.4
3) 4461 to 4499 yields 0.00 mag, 12.5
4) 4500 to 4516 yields -0.01 mag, 12.6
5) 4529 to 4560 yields 0.00 mag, 12.5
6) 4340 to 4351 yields 0.13 mag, 11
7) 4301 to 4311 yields 0.07 mag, 11.6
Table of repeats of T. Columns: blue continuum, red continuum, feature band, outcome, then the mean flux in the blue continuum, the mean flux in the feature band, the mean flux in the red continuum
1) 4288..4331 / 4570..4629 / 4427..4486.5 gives -1.3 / 12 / 12.5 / 12.5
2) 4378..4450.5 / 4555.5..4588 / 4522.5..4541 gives 0.0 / 12.4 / 12.5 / 12.5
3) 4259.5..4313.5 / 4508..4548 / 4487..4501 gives 0.0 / 12.1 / 12.4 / 12.5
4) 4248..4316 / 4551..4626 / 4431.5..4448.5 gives -0.3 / 12.2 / 12.6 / 12.5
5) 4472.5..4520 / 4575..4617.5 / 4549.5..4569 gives 0.0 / 12.6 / 12.5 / 12.5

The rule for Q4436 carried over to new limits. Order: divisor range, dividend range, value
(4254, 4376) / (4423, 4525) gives 1.04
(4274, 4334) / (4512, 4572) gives 1.03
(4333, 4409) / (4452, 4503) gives 1.04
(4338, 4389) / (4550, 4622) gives 1.05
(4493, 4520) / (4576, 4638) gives 0.99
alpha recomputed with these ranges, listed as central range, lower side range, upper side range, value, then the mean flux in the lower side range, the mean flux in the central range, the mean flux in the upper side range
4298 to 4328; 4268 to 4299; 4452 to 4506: 0.8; 12.2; 12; 12.5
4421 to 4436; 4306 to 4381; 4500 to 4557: -0.4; 11.9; 12.5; 12.5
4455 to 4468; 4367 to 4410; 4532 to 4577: 0.0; 12.4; 12.4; 12.5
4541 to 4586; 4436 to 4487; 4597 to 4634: 0.1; 12.5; 12.5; 12.5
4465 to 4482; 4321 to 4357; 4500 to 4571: -0.4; 11.6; 12.5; 12.5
